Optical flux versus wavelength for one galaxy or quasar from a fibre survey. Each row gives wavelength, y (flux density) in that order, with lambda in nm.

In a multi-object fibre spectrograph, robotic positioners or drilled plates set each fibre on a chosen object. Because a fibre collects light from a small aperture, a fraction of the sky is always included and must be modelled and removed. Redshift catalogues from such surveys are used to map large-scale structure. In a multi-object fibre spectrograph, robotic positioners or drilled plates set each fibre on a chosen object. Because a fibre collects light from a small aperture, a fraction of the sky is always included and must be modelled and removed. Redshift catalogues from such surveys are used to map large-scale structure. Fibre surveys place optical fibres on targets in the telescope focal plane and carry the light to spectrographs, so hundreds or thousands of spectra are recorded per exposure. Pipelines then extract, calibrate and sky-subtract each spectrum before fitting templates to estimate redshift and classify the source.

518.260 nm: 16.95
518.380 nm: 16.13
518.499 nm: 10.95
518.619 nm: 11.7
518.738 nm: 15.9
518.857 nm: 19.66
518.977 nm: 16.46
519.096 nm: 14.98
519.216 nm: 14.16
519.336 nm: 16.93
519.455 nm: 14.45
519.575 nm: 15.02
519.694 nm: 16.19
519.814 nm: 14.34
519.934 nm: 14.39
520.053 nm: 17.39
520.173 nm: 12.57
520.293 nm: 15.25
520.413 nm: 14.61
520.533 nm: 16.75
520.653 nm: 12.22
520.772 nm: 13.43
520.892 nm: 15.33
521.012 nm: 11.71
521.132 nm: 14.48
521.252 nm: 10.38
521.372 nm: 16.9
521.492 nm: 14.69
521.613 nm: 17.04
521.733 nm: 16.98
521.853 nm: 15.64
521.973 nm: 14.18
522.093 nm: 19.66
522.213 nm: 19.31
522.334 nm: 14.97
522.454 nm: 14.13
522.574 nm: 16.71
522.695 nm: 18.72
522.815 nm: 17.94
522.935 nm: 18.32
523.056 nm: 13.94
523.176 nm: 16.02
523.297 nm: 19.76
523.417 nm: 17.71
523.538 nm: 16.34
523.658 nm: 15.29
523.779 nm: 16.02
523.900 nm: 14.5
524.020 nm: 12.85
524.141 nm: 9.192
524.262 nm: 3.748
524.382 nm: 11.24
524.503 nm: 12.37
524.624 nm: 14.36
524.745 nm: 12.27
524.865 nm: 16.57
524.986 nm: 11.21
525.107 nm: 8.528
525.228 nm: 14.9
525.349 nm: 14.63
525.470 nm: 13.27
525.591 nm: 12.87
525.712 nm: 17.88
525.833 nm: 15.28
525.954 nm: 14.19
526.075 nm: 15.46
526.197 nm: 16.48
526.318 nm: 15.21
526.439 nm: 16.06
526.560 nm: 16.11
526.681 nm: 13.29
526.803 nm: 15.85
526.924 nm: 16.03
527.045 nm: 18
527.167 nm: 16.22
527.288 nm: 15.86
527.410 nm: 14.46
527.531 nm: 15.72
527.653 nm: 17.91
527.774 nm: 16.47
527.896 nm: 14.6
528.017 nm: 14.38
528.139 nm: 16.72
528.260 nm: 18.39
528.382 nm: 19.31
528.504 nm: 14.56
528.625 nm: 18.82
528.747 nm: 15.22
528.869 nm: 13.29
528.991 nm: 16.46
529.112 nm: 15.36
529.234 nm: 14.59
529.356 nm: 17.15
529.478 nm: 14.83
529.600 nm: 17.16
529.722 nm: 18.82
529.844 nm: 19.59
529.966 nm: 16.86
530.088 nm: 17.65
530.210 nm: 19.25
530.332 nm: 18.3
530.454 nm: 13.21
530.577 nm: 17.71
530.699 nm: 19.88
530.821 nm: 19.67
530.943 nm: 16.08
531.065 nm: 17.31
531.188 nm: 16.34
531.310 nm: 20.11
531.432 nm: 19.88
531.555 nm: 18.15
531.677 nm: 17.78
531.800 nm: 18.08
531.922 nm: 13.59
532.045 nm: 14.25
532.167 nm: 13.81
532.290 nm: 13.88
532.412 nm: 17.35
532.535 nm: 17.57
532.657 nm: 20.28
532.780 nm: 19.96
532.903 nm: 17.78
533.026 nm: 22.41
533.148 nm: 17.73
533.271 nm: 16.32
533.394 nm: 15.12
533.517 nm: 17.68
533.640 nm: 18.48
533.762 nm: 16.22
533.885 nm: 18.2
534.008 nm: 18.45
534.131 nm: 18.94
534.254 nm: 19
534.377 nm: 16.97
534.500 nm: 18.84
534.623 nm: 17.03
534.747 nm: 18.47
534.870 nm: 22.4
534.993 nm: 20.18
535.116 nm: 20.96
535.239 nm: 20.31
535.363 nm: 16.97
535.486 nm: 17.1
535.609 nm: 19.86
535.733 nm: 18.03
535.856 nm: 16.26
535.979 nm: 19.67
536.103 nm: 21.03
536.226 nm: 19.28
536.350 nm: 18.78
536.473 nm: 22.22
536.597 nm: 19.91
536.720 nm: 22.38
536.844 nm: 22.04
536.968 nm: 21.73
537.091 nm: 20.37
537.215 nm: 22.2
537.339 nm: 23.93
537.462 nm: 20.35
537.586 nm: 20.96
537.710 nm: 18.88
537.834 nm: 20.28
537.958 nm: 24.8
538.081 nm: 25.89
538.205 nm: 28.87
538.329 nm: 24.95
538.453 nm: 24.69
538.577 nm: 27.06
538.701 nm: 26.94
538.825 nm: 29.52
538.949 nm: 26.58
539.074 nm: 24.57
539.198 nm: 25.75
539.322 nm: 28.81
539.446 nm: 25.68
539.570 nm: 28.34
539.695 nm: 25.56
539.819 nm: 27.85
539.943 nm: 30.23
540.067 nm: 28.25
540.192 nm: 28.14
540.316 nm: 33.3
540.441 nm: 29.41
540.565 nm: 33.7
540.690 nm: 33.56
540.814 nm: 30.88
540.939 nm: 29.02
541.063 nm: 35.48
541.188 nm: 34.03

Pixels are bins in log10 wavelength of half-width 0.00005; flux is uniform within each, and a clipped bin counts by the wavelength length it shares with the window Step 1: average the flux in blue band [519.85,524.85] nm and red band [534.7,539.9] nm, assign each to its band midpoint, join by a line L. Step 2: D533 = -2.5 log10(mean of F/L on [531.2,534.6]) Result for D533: 0.157 mag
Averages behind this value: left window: 14.9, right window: 22.7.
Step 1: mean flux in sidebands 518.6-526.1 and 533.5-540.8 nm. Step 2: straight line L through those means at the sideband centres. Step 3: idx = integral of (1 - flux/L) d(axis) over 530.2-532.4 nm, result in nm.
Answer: 0.30 nm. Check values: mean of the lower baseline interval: 14.8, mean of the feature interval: 17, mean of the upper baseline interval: 22.9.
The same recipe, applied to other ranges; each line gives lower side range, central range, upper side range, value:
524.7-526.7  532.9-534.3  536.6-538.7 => 0.15 nm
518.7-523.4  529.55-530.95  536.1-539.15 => 0.14 nm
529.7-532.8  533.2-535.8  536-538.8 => 0.24 nm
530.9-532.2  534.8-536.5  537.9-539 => 0.24 nm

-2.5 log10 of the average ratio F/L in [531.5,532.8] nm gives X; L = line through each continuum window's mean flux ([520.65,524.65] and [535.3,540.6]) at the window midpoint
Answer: 0.22 mag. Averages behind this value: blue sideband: 14.9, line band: 16.7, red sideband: 23.9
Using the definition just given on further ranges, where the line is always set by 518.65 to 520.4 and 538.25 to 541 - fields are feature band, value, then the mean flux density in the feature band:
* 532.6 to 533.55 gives 0.29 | 18.4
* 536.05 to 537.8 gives 0.26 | 21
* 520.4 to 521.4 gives 0.18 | 13.9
